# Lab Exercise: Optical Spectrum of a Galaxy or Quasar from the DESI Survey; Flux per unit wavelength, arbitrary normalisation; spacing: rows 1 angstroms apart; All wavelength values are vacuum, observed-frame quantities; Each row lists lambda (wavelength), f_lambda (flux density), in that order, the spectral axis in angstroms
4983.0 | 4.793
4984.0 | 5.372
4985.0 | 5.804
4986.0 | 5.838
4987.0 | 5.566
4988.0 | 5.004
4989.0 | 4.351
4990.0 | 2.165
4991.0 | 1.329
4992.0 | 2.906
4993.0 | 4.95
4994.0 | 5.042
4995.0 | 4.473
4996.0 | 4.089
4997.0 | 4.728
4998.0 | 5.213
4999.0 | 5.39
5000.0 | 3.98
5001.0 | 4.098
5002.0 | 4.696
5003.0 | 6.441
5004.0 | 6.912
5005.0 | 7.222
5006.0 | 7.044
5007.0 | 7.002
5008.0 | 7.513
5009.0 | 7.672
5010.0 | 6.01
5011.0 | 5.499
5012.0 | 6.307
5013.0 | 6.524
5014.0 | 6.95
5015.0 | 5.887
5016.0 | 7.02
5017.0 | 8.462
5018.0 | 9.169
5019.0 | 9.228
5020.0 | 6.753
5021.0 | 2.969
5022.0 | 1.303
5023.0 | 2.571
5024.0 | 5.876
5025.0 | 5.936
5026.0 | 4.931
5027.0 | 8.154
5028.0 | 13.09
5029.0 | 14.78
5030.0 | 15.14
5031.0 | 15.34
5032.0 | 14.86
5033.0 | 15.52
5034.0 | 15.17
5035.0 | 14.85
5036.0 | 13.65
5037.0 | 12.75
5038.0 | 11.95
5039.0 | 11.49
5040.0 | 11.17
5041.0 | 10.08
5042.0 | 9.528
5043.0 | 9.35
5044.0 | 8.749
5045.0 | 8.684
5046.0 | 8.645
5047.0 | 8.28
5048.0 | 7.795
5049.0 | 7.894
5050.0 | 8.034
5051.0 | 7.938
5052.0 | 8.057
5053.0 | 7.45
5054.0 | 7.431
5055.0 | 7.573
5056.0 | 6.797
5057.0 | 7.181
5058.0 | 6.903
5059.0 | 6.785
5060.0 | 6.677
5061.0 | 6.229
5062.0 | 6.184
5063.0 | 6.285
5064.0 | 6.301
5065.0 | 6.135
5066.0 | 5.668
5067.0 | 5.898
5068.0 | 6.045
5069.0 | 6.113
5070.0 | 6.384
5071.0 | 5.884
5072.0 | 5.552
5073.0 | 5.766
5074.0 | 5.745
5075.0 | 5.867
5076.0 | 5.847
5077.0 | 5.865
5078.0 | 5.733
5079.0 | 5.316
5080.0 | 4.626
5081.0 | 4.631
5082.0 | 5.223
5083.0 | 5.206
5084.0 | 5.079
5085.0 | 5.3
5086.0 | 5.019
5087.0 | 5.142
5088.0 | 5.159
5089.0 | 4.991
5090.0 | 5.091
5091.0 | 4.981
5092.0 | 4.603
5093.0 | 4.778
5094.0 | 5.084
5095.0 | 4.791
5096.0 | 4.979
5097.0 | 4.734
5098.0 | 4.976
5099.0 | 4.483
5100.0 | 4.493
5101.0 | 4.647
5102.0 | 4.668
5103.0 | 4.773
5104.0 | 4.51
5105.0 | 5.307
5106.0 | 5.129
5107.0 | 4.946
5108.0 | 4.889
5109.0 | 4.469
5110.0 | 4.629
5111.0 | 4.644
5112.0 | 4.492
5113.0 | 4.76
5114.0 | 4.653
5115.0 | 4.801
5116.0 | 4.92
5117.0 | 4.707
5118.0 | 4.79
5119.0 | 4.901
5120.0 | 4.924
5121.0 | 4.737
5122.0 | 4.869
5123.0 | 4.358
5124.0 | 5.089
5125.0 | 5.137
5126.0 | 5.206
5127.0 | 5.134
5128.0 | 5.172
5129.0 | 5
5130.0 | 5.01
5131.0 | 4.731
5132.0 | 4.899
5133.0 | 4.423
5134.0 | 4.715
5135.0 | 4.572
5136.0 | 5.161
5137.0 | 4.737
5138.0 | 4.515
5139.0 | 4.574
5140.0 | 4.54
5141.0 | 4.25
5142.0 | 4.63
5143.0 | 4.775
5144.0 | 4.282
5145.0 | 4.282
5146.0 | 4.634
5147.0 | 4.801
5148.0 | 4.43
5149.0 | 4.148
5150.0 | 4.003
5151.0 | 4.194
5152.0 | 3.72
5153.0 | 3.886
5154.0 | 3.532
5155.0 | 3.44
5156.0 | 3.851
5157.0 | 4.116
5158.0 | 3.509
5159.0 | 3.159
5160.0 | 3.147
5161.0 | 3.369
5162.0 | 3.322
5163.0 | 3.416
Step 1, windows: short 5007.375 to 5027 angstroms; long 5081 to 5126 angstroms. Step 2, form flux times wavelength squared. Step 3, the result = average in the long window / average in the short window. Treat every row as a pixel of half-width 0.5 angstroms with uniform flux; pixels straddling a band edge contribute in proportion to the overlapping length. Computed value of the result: 0.8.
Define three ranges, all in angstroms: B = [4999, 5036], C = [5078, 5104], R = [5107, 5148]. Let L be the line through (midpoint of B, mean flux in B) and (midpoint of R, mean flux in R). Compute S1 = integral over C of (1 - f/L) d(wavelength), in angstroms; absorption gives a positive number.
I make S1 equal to 4.2 angstroms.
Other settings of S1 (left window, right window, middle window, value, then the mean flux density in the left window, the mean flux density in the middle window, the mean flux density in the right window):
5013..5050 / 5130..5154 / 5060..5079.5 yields 4.52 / 9.49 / 5.96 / 4.47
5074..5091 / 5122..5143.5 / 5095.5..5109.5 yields 0.80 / 5.26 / 4.79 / 4.79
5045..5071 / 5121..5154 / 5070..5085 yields 2.19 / 7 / 5.48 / 4.61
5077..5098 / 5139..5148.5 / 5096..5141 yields -0.36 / 5.04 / 4.79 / 4.52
